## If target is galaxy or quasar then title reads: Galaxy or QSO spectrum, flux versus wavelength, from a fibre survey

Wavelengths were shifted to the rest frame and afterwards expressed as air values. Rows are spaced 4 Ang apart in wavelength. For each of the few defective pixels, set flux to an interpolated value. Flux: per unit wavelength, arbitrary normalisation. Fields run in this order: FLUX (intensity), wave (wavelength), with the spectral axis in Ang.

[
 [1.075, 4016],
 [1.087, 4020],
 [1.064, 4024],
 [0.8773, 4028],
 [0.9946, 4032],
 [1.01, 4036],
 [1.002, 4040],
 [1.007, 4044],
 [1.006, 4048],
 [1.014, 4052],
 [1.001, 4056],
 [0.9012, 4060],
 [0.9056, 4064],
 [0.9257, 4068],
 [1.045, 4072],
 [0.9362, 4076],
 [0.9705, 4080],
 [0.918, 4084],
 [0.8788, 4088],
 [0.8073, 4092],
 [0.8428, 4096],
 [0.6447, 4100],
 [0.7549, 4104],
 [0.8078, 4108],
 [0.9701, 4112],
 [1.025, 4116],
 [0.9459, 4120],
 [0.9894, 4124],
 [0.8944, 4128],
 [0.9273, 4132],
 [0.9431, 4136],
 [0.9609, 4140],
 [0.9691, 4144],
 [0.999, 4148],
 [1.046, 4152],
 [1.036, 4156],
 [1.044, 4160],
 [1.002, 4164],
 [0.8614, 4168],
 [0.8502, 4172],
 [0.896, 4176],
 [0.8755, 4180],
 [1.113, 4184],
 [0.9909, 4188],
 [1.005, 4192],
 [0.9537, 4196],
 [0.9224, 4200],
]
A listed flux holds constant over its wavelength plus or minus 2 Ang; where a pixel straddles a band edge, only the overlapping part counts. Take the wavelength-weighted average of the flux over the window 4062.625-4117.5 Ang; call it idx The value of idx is 0.887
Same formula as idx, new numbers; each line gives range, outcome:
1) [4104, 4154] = 0.948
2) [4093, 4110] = 0.765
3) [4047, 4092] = 0.947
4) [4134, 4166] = 1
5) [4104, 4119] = 0.911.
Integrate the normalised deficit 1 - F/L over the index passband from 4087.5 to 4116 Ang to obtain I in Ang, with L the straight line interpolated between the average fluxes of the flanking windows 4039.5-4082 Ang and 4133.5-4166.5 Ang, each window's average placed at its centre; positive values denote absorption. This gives 4.56 Ang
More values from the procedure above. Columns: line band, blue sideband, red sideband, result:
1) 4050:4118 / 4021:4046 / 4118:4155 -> 5.5 Ang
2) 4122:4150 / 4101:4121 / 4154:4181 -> -1.4 Ang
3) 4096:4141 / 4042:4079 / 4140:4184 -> 3.5 Ang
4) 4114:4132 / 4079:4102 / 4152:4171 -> -1.1 Ang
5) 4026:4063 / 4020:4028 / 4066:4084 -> 0.8 Ang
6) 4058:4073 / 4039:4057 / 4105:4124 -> 0.7 Ang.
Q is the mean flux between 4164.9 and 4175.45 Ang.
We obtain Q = 0.877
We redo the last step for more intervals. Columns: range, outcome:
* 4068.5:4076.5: 0.989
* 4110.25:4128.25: 0.972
